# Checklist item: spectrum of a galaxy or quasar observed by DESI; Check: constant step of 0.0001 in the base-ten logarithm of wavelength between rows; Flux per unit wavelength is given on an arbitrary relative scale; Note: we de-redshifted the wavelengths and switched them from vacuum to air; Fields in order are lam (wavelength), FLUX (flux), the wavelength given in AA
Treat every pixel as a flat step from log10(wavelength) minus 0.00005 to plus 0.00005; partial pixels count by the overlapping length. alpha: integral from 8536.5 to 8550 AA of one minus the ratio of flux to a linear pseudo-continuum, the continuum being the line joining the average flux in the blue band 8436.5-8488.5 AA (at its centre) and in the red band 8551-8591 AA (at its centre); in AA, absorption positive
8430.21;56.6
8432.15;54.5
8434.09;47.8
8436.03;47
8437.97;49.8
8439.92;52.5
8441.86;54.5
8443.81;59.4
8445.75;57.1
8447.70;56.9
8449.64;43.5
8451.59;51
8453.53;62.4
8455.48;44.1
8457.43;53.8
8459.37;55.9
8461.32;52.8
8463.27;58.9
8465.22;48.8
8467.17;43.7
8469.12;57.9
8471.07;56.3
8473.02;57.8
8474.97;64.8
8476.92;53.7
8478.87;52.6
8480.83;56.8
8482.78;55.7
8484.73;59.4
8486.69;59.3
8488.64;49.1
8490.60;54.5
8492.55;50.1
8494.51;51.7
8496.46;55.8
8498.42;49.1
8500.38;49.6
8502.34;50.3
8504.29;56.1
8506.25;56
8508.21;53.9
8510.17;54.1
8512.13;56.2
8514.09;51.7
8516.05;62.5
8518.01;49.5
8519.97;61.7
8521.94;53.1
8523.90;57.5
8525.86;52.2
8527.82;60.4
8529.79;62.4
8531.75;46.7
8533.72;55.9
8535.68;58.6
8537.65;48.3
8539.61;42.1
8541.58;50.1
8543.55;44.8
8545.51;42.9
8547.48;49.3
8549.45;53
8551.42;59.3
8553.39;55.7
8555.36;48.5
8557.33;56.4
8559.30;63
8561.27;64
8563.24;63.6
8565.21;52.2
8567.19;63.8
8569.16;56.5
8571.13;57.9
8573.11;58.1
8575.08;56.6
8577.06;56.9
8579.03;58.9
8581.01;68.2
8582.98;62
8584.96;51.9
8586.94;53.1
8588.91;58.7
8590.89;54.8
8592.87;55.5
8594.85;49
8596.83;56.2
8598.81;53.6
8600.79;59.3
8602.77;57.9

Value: 2.4 AA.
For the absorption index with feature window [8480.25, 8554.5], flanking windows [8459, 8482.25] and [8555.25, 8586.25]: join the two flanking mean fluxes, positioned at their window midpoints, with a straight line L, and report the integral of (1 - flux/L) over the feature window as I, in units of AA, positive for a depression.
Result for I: 4.2 AA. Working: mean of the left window 55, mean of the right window 58.9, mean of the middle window 53.5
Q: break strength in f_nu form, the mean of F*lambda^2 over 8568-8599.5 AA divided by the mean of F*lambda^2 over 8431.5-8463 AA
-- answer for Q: 1.1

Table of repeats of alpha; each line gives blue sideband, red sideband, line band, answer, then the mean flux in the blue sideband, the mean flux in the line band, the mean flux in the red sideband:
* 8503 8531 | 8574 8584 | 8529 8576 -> 3.29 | 56.1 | 54.5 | 60.5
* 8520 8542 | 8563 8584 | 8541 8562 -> 1.21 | 53.8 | 53.3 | 59.4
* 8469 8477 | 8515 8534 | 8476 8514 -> 2.47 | 58.6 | 53.8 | 56.2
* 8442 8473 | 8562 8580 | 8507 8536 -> 0.31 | 53.7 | 55.7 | 58.4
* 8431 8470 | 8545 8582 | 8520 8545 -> 1.41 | 52.6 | 52.8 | 57.3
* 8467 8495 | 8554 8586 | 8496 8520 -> 0.97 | 55.3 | 54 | 58.6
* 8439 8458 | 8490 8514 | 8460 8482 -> -0.67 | 53.5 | 54.9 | 53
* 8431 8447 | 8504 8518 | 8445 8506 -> 0.31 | 52.9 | 53.9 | 55.3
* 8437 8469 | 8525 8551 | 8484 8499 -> -0.40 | 52.9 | 53.6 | 51.4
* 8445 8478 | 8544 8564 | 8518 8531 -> -0.52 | 54.1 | 57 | 55.2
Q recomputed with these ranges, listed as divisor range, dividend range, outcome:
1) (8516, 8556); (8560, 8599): 1.10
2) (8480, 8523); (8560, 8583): 1.12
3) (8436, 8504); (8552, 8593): 1.11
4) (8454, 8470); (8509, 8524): 1.08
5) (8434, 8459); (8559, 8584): 1.18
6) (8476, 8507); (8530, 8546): 0.93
